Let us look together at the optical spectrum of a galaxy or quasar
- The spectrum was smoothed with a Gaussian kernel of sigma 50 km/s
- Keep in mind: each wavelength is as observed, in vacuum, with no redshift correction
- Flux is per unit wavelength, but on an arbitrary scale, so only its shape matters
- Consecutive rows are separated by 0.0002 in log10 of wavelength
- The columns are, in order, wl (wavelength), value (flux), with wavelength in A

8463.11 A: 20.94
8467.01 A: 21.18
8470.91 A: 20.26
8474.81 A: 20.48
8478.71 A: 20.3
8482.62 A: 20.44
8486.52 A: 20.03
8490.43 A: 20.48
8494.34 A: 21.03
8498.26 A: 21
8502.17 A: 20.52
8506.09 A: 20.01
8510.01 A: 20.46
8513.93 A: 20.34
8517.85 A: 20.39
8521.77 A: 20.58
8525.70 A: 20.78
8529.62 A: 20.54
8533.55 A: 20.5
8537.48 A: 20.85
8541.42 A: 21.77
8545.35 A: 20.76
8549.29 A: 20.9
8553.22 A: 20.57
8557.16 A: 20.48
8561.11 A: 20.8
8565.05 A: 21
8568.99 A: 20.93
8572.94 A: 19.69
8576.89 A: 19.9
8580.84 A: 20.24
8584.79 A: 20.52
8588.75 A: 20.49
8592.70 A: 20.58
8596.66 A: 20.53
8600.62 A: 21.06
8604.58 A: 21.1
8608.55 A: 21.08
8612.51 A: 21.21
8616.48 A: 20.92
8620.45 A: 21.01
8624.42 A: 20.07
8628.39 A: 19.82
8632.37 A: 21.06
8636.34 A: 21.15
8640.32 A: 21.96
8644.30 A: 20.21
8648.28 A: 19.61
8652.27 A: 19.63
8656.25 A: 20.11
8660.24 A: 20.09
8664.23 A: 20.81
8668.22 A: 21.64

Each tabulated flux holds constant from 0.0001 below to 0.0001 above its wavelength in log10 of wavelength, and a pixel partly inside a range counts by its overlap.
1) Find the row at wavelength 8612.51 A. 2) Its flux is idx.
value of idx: 21.21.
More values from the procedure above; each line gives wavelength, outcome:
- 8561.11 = 20.8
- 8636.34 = 21.15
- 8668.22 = 21.64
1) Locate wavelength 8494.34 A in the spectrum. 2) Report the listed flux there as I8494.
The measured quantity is 21.03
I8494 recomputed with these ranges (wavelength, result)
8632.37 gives 21.06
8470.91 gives 20.26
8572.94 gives 19.69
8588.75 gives 20.49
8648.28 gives 19.61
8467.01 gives 21.18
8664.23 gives 20.81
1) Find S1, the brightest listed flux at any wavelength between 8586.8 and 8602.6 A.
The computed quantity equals 21.06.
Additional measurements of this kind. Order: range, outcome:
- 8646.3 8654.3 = 19.63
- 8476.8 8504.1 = 21.03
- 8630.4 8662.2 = 21.96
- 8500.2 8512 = 20.52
